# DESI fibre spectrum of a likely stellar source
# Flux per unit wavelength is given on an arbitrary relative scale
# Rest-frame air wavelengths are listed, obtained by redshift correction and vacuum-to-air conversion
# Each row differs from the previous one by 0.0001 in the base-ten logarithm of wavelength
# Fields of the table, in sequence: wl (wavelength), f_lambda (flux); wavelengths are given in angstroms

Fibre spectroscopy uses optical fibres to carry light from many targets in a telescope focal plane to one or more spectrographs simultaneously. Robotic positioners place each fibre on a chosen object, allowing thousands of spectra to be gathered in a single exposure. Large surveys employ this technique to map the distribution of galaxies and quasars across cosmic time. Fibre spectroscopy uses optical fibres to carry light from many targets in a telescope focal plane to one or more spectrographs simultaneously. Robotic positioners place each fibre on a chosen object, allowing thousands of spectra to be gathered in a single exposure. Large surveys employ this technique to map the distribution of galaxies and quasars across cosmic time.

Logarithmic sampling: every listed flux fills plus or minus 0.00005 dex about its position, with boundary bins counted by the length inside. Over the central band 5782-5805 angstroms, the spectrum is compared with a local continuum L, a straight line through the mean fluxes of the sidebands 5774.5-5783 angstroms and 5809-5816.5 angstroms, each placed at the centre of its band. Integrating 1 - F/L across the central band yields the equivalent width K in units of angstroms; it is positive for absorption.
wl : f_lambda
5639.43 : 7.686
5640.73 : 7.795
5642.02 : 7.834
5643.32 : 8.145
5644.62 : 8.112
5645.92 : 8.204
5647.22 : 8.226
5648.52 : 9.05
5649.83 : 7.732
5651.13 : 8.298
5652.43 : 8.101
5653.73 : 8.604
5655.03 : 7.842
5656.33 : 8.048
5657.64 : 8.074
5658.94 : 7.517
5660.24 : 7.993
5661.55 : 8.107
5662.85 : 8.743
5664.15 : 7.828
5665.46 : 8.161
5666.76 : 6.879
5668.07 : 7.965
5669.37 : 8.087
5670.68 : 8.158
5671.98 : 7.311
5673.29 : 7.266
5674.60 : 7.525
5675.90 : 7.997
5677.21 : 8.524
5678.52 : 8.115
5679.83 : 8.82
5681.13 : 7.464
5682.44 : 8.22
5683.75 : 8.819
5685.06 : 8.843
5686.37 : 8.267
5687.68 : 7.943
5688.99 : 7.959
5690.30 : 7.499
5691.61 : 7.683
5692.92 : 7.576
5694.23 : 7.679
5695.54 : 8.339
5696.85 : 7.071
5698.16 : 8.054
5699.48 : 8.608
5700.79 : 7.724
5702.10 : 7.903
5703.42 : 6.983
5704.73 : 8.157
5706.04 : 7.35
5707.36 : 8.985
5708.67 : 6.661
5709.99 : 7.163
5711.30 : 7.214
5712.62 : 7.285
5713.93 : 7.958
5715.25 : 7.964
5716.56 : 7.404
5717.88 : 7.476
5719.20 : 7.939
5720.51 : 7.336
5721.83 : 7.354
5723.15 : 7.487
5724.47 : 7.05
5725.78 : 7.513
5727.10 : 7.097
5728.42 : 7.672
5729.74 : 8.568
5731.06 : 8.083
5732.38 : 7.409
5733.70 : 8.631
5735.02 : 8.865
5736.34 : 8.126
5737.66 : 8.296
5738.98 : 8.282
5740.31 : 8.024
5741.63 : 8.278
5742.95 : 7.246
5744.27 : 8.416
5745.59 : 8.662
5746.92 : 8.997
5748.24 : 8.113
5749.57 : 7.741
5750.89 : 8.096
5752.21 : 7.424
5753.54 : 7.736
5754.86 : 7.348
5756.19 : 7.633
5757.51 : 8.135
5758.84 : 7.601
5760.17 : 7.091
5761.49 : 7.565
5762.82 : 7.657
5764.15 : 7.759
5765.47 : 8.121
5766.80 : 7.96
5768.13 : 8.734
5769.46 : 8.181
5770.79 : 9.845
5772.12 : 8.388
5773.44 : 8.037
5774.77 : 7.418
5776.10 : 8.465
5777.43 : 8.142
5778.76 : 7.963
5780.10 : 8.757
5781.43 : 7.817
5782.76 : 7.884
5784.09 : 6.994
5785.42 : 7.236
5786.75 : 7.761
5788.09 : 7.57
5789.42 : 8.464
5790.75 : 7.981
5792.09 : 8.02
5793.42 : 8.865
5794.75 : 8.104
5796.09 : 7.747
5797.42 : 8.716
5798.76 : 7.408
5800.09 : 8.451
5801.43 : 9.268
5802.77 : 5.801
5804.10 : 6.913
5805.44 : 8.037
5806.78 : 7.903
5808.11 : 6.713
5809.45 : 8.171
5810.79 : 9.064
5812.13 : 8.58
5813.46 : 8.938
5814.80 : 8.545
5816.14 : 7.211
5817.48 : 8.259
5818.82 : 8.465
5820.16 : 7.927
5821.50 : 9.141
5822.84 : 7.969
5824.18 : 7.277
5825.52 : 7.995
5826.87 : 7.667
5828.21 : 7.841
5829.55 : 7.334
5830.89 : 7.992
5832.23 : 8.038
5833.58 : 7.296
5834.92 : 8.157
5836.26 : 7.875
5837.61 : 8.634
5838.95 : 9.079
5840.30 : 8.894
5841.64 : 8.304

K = 1.2 angstroms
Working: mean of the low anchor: 8.1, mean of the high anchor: 8.48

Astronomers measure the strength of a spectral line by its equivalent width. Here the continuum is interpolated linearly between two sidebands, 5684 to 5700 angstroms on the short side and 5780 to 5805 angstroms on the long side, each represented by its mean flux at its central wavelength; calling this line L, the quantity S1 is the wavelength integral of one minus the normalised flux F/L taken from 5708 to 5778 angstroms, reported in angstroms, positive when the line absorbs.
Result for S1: 0.3 angstroms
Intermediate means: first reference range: 7.97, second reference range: 7.86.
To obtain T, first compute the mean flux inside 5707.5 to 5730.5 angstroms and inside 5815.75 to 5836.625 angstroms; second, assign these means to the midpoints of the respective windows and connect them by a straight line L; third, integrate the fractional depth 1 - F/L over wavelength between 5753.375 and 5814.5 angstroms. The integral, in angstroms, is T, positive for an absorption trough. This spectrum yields -1.78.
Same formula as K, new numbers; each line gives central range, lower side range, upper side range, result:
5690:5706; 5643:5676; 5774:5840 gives 0.5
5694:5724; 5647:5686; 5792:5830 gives 1.5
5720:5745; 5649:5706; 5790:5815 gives 0.4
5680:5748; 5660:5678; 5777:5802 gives 0.6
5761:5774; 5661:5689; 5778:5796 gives -0.4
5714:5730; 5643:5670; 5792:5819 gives 1.0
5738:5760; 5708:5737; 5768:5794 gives -0.3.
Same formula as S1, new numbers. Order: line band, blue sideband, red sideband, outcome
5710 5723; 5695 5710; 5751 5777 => 0.5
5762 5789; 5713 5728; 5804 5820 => -0.6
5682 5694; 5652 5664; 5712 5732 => -0.3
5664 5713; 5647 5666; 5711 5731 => 0.1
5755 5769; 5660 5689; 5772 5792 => 0.2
